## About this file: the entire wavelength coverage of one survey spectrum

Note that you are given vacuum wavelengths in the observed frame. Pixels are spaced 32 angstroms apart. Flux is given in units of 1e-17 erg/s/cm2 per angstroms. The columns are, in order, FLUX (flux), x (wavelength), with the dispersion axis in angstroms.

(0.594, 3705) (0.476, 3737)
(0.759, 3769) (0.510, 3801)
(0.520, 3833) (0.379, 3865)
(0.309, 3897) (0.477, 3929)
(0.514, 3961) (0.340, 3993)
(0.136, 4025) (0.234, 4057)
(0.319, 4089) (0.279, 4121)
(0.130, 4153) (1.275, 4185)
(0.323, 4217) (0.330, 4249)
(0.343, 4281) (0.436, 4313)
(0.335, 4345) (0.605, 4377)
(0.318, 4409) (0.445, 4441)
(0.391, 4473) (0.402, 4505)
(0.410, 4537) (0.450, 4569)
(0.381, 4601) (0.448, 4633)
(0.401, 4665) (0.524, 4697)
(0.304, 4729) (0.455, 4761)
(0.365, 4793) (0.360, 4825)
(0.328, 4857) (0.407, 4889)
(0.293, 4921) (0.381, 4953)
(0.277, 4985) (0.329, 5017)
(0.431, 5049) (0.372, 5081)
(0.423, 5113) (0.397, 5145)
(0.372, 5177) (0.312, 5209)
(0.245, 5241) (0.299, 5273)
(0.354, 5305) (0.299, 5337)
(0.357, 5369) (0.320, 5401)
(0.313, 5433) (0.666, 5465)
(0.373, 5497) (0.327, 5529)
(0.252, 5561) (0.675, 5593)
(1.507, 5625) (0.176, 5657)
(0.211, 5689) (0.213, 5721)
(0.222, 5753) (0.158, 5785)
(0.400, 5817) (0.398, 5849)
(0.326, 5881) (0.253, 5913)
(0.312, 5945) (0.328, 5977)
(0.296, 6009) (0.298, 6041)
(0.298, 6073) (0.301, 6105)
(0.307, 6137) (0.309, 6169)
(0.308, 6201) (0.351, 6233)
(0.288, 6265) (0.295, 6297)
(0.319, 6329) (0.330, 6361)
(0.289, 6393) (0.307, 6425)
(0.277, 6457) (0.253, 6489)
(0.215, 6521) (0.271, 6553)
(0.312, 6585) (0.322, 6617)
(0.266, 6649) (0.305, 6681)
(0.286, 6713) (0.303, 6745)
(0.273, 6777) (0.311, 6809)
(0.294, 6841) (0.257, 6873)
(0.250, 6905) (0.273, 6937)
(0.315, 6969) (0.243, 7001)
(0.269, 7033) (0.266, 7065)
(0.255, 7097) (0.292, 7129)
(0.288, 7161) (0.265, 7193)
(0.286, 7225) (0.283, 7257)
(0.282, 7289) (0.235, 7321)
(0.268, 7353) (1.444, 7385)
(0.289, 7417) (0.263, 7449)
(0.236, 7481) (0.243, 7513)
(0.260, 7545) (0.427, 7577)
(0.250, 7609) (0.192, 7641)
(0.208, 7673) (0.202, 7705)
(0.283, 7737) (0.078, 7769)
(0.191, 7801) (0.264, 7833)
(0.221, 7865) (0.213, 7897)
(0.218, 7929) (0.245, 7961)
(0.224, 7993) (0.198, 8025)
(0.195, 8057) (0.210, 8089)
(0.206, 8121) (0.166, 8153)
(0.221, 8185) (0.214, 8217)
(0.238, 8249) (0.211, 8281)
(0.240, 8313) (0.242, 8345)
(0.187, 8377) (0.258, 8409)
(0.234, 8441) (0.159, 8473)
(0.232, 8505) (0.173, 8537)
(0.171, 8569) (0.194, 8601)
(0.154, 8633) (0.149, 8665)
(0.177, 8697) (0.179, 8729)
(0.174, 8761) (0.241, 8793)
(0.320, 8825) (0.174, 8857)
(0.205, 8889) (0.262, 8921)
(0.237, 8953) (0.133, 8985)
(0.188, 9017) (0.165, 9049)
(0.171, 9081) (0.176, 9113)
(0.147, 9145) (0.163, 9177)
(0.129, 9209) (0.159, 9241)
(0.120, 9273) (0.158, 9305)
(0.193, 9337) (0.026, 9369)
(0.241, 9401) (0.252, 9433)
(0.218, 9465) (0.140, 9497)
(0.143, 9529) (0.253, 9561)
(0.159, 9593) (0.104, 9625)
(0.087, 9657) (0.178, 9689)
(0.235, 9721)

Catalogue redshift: 0.126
